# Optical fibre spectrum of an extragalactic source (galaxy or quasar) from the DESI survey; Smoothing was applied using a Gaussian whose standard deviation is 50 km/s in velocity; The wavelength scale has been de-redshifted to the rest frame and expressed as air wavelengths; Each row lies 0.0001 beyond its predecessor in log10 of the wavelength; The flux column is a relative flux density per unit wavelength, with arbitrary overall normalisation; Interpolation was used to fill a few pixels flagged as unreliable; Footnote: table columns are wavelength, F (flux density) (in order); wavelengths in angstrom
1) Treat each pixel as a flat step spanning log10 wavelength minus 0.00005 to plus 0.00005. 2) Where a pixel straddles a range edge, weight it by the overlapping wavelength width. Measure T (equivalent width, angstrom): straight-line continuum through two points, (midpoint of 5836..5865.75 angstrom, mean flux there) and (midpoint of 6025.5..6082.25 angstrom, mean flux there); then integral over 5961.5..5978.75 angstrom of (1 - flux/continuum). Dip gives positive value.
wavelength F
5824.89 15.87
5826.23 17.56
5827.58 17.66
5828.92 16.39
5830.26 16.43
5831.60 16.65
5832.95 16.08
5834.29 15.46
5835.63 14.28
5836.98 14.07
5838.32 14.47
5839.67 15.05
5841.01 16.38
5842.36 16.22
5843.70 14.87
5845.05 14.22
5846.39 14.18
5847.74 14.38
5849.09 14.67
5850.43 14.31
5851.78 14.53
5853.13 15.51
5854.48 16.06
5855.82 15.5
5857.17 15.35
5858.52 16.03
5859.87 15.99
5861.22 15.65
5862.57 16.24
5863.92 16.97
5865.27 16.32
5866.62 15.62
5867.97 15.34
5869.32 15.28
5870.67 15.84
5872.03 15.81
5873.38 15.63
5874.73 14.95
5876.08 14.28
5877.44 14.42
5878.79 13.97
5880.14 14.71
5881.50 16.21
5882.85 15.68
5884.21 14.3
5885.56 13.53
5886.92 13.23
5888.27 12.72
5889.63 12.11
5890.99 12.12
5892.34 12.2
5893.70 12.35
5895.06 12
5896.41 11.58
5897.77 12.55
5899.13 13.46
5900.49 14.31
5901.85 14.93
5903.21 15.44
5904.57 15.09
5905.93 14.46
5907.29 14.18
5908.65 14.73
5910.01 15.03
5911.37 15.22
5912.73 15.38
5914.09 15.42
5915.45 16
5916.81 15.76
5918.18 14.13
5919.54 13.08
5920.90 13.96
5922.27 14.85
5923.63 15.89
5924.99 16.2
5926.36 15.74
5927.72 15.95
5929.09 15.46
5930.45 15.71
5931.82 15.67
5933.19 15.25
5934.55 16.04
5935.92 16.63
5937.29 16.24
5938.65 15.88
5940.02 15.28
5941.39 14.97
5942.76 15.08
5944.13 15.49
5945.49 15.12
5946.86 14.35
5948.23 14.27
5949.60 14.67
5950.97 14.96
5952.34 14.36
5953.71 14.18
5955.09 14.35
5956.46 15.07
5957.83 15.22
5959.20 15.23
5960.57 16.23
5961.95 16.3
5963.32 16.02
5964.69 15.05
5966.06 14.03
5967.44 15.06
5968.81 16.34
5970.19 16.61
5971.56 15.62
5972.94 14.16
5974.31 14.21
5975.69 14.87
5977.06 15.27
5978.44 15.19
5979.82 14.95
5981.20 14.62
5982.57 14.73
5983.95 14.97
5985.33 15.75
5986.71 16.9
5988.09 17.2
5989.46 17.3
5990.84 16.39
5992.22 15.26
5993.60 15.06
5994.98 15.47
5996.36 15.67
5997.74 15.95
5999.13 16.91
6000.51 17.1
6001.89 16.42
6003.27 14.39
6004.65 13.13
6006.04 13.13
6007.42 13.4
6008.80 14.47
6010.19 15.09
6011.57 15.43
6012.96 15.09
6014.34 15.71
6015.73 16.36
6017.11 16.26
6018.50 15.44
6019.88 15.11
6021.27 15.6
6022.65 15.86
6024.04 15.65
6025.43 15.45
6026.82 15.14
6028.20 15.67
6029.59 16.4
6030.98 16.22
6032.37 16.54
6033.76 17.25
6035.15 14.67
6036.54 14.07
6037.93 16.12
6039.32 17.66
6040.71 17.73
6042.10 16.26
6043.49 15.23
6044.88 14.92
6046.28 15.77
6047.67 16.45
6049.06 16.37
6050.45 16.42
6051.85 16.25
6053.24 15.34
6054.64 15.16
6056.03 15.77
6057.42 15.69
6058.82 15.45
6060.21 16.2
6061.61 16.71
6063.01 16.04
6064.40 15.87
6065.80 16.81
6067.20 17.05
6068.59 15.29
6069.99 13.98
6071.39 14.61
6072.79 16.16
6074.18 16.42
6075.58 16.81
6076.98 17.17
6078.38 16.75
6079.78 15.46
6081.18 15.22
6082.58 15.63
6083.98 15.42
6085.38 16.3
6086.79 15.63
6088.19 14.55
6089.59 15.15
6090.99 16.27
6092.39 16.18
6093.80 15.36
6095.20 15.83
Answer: 0.5 angstrom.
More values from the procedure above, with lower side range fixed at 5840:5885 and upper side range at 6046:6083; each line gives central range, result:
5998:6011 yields 0.69 angstrom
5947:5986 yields 1.44 angstrom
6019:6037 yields 0.19 angstrom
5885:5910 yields 3.23 angstrom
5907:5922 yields 0.63 angstrom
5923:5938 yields -0.35 angstrom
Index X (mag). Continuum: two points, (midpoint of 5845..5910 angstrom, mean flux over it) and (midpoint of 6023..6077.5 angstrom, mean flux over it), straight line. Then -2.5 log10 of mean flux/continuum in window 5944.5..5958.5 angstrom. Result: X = 0.04 mag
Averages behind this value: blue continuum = 14.6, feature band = 14.7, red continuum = 16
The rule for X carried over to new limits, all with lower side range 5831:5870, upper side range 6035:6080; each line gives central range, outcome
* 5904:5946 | 0.021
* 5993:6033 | 0.028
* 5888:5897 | 0.265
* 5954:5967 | 0.032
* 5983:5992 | -0.036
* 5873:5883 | 0.037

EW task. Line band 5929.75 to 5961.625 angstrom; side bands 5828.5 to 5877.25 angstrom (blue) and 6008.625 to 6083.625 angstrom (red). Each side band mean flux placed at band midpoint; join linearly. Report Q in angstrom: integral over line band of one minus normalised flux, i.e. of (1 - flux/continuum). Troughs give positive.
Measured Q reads 0.8 angstrom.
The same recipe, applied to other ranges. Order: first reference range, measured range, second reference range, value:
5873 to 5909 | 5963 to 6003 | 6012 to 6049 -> -1.1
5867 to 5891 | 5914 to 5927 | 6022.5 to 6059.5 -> -0.2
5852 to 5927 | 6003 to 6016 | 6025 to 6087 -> 0.9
